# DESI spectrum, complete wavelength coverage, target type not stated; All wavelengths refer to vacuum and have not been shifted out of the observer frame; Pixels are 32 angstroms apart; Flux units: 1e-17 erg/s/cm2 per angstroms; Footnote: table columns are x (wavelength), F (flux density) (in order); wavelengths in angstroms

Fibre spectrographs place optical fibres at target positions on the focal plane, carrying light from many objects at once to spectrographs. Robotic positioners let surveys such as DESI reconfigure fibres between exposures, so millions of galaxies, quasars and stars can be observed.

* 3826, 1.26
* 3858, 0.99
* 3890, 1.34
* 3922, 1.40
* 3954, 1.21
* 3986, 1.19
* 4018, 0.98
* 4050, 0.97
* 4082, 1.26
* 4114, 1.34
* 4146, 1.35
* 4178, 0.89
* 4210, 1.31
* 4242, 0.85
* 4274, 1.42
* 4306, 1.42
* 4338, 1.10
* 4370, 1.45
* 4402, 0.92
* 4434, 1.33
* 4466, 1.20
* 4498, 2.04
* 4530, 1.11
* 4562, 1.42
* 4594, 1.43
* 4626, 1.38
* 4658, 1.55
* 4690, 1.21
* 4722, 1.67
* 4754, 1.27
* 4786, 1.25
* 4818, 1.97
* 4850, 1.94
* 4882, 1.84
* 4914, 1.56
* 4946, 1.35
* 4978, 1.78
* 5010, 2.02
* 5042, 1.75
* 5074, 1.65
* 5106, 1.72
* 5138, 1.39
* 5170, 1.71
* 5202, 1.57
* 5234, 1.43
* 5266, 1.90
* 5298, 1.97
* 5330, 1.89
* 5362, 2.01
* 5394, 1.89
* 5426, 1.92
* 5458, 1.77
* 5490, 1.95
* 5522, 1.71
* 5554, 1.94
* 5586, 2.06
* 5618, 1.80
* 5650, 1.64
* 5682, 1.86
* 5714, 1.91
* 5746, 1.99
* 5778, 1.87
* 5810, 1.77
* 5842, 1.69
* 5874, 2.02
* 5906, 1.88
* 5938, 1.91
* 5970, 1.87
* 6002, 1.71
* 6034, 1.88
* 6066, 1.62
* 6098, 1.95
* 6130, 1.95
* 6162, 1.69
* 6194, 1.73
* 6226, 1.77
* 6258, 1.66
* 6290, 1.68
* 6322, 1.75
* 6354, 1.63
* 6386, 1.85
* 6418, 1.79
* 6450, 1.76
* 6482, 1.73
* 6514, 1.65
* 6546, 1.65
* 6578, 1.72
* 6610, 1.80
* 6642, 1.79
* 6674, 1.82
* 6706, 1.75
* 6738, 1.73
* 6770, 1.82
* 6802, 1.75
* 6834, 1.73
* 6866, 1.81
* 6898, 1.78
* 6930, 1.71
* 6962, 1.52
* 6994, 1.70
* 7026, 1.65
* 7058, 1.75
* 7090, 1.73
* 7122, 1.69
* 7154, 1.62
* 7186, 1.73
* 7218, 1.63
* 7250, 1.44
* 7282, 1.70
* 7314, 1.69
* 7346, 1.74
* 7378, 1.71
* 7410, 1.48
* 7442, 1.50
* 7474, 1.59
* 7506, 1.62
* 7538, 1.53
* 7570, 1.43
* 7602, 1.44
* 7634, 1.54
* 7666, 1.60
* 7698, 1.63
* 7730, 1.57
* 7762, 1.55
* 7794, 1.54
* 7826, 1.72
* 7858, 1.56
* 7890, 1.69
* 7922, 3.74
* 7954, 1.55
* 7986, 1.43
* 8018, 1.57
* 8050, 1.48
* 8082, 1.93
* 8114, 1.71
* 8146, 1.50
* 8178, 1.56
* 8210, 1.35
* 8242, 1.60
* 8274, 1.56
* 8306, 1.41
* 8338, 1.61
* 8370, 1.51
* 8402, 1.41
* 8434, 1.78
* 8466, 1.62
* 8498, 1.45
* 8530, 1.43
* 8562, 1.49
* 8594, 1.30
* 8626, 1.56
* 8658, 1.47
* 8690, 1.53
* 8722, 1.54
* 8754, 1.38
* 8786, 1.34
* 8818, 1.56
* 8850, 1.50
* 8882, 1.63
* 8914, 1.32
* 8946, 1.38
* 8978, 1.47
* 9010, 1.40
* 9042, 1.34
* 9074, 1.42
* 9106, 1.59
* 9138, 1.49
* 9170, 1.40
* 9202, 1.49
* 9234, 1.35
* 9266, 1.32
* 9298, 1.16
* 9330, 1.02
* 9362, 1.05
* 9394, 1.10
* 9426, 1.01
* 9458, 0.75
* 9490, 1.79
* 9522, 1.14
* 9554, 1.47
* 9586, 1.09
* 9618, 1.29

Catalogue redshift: 0.205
